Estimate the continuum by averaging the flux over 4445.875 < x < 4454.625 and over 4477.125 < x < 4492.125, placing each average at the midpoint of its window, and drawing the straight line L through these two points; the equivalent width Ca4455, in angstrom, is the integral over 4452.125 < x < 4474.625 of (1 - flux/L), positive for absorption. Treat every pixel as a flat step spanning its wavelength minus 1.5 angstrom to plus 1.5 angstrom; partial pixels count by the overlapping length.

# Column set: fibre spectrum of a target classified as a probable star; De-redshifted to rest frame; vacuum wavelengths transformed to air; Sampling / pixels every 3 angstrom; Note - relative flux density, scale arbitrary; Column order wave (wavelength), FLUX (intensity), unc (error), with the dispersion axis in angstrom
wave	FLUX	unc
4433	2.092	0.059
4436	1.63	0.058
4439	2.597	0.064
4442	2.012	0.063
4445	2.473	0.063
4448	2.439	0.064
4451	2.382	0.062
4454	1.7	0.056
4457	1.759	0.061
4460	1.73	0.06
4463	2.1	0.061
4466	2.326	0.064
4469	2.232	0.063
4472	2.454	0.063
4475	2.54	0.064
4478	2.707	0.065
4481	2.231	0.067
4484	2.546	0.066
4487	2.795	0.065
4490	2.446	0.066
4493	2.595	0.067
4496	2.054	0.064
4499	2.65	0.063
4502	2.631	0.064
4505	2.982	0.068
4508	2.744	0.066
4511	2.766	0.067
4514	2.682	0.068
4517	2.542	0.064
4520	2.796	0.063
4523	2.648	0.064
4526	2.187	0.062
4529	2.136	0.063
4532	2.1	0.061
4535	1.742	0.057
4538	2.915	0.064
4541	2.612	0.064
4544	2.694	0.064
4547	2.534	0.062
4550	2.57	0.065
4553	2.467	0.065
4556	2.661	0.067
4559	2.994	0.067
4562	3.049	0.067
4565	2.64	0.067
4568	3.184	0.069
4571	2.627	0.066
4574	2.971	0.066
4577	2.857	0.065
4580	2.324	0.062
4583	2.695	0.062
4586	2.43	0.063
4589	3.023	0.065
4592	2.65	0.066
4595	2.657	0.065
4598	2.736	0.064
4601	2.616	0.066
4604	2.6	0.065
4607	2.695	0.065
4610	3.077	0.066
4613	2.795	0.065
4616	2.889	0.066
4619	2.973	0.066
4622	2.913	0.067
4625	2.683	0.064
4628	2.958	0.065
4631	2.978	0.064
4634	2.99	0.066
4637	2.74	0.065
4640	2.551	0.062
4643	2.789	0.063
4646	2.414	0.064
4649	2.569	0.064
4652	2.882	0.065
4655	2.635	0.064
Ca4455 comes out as 2.8 angstrom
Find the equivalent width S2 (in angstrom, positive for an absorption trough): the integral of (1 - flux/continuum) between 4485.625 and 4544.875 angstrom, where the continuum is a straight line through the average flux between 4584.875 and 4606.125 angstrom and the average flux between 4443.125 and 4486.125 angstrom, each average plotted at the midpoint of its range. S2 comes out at -2.7 angstrom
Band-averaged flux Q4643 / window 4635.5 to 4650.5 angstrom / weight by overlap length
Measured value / 2.61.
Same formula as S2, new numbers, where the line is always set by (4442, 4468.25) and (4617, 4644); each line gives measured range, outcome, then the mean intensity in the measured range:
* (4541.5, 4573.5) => -2.6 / 2.75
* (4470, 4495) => -3.3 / 2.52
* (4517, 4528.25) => -0.6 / 2.52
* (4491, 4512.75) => -3.0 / 2.63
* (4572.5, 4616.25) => -0.6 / 2.73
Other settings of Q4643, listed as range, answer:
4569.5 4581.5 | 2.69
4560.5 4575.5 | 2.89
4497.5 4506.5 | 2.75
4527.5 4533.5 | 2.12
